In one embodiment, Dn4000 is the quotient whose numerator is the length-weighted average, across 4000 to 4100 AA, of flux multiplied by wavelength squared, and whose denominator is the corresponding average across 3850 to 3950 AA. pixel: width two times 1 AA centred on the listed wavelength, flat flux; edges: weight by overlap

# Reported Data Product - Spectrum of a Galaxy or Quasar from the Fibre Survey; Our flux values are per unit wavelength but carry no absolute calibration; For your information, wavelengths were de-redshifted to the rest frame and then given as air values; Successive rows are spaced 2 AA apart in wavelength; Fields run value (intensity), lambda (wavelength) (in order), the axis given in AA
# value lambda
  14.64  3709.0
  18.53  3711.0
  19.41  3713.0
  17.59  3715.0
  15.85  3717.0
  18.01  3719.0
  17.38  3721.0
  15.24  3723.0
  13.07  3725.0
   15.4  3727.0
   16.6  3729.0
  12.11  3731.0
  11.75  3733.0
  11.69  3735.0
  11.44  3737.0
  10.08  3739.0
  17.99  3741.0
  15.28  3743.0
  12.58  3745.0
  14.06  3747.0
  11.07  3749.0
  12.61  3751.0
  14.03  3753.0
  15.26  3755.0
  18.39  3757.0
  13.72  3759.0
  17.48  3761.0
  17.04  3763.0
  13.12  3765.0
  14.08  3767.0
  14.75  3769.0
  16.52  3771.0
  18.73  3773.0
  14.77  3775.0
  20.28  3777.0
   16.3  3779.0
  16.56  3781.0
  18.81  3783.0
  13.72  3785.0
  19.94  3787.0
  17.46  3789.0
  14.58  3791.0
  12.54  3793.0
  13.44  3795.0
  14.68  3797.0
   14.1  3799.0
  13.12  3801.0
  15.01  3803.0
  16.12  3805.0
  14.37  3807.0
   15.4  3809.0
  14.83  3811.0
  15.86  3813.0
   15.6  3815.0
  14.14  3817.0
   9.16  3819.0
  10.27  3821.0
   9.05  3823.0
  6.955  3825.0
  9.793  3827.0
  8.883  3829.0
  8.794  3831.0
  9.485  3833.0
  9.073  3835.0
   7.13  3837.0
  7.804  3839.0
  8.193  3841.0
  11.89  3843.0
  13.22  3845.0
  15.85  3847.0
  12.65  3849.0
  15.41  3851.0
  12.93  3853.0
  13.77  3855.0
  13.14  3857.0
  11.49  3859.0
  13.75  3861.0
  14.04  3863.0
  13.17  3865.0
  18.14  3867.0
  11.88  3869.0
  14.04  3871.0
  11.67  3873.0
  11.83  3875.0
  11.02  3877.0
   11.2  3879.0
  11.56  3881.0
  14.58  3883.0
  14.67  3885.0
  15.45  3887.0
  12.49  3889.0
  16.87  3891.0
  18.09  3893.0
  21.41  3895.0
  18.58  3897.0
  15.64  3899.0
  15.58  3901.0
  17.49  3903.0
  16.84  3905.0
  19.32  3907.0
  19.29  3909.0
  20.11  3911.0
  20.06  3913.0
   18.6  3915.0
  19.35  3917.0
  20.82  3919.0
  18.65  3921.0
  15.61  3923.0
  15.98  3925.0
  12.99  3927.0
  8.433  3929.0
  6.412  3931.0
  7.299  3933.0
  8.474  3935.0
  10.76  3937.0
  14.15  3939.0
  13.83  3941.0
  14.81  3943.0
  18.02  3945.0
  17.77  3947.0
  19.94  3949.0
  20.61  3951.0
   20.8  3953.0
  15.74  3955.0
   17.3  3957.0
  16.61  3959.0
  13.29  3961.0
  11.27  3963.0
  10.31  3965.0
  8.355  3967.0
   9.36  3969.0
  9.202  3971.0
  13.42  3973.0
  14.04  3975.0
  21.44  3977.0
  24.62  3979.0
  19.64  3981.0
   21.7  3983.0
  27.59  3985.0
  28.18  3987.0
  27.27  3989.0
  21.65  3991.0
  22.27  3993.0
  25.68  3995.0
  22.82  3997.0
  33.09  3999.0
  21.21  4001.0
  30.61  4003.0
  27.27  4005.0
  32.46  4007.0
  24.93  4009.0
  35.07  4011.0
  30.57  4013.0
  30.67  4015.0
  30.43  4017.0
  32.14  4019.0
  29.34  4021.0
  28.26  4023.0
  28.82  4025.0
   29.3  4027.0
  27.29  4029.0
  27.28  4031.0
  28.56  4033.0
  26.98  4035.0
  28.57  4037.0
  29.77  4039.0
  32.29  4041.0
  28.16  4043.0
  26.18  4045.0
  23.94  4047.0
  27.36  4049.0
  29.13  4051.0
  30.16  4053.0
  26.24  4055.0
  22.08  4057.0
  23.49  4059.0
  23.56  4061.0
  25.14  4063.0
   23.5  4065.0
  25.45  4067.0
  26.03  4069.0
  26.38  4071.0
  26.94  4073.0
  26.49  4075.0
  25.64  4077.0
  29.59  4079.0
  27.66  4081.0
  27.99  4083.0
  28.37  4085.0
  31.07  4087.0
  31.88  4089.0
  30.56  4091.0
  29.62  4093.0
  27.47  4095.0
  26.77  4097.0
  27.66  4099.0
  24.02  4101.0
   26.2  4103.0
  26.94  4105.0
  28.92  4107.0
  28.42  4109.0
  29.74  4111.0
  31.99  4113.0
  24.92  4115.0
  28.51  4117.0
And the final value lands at 2.01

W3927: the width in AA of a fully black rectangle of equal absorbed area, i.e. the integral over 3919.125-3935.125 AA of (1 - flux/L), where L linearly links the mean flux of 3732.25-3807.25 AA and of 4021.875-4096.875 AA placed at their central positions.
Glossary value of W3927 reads 6.8 AA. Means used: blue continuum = 14.9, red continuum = 27.5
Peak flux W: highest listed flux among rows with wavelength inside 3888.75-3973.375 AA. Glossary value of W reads 21.41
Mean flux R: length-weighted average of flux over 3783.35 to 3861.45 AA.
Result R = 12.7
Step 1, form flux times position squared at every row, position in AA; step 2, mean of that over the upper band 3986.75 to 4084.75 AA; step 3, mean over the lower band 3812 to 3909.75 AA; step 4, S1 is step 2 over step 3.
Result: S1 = 2.3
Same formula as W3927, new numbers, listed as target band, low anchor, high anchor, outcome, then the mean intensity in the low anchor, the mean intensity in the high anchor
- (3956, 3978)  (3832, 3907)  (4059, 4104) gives 7.4 AA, 13.6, 27.1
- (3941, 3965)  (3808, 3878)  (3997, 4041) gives 6.5 AA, 12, 29.1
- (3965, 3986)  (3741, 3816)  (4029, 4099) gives 6.3 AA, 15.3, 27.4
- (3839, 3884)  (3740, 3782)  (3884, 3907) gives 9.8 AA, 15.5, 16.8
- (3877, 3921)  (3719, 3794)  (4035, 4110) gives 7.9 AA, 15.1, 27.3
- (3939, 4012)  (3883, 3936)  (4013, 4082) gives 4.9 AA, 15.9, 27.5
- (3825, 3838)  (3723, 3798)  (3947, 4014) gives 6.3 AA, 14.9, 21.1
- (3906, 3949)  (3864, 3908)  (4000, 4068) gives 7.1 AA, 15.1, 27.8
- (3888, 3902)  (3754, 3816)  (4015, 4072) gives 2.5 AA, 15.7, 27.4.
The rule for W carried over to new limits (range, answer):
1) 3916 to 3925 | 20.82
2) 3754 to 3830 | 20.28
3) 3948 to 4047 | 35.07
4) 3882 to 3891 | 16.87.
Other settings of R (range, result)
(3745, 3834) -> 14.2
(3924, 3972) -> 13.4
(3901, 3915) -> 18.6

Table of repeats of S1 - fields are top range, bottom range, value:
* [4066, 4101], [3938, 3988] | 1.75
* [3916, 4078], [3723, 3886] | 1.82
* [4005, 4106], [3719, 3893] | 2.31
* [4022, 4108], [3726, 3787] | 2.14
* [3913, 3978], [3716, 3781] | 1.08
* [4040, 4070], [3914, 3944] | 2.03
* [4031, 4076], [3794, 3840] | 2.54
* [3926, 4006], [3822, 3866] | 1.69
